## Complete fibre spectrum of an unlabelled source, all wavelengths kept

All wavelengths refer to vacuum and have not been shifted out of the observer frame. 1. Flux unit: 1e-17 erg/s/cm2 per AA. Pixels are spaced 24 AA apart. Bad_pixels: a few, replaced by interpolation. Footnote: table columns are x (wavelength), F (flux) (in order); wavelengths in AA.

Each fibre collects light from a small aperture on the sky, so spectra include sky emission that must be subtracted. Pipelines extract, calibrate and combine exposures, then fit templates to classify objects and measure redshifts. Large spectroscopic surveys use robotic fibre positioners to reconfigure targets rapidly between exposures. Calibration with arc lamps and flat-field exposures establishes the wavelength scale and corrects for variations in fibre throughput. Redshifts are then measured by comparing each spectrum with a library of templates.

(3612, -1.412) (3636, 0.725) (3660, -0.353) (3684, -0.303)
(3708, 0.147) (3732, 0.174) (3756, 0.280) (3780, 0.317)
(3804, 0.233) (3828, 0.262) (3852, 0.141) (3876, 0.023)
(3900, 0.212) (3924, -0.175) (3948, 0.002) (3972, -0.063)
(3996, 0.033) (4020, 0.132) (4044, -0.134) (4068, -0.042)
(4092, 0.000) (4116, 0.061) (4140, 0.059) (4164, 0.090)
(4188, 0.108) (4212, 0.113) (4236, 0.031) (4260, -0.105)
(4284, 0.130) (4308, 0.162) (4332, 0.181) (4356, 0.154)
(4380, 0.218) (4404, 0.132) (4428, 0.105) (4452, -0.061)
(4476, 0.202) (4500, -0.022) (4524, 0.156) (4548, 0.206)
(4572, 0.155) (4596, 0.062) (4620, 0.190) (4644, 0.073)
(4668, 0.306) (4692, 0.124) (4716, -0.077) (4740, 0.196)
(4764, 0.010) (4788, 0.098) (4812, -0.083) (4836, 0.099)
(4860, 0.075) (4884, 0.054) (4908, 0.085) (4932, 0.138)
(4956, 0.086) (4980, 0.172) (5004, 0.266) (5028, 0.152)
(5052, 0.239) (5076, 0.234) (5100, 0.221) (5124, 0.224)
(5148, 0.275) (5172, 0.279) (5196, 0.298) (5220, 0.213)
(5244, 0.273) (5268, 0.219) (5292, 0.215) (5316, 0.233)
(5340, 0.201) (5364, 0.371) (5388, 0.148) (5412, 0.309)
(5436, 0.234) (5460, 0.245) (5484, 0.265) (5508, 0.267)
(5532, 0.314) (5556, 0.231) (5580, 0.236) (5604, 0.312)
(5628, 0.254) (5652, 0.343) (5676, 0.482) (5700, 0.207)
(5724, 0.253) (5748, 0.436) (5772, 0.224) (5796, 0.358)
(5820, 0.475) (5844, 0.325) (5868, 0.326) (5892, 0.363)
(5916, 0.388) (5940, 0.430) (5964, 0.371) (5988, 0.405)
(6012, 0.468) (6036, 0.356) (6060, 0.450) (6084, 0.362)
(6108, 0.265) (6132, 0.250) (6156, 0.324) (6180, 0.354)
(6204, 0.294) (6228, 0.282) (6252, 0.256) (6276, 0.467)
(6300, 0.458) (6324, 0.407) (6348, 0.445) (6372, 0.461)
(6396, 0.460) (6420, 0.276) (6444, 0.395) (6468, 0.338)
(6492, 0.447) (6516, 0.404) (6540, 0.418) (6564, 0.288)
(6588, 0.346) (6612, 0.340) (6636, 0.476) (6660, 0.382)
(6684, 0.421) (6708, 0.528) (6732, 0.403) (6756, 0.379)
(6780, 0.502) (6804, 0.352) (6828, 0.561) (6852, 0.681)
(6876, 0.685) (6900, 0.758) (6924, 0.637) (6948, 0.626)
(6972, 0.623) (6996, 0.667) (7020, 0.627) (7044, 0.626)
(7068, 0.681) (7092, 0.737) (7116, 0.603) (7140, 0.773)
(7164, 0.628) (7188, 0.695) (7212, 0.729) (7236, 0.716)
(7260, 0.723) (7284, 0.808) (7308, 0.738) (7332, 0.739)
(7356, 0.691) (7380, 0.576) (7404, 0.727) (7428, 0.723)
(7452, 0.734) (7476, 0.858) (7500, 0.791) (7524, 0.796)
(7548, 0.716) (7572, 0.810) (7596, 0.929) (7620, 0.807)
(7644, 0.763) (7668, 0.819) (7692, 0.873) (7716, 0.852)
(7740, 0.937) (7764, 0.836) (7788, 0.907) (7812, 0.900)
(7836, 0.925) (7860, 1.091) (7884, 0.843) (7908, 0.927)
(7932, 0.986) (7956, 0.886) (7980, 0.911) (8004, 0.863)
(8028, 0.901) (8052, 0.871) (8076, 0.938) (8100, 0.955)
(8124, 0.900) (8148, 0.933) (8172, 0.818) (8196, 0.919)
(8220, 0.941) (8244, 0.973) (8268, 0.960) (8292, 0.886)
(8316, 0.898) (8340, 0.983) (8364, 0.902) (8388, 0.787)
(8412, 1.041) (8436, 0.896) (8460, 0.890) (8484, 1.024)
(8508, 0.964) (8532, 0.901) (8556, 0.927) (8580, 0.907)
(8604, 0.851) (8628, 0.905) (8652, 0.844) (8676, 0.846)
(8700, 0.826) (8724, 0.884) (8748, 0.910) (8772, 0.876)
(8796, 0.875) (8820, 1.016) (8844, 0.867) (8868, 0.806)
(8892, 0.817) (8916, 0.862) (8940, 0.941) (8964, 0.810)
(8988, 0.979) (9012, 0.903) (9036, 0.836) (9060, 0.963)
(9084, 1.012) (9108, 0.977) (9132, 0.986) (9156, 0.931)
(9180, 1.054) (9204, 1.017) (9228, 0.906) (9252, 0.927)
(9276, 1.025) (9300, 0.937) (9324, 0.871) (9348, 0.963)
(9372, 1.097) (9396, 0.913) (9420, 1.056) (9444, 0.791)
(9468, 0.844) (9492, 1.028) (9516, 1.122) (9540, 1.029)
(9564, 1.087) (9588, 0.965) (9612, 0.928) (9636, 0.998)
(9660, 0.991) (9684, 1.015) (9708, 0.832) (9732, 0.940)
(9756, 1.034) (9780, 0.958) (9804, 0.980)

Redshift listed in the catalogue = 0.71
